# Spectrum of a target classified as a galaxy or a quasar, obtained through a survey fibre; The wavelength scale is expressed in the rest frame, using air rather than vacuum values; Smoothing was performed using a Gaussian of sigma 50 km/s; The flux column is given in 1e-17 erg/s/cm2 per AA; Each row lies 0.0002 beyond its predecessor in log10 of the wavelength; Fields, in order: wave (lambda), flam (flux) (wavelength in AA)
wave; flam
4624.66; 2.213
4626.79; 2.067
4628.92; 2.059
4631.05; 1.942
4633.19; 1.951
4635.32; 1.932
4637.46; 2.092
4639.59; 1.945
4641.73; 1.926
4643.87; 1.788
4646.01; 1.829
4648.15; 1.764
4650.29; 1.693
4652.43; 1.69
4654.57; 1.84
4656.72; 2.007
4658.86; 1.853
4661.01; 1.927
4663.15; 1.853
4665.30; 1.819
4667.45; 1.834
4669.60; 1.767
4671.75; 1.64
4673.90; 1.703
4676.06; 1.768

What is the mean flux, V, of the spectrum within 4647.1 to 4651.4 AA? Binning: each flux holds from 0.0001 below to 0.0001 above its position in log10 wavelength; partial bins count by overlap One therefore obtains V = 1.73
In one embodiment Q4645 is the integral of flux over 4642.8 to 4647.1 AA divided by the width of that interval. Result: 1.81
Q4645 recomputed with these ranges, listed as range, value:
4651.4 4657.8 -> 1.85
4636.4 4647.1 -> 1.92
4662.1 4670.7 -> 1.82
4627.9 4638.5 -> 1.99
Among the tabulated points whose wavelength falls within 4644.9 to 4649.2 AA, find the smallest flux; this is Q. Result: 1.764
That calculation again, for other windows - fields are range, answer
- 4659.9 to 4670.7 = 1.767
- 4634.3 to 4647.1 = 1.788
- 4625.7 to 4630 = 2.059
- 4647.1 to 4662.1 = 1.69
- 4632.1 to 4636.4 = 1.932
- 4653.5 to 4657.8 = 1.84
